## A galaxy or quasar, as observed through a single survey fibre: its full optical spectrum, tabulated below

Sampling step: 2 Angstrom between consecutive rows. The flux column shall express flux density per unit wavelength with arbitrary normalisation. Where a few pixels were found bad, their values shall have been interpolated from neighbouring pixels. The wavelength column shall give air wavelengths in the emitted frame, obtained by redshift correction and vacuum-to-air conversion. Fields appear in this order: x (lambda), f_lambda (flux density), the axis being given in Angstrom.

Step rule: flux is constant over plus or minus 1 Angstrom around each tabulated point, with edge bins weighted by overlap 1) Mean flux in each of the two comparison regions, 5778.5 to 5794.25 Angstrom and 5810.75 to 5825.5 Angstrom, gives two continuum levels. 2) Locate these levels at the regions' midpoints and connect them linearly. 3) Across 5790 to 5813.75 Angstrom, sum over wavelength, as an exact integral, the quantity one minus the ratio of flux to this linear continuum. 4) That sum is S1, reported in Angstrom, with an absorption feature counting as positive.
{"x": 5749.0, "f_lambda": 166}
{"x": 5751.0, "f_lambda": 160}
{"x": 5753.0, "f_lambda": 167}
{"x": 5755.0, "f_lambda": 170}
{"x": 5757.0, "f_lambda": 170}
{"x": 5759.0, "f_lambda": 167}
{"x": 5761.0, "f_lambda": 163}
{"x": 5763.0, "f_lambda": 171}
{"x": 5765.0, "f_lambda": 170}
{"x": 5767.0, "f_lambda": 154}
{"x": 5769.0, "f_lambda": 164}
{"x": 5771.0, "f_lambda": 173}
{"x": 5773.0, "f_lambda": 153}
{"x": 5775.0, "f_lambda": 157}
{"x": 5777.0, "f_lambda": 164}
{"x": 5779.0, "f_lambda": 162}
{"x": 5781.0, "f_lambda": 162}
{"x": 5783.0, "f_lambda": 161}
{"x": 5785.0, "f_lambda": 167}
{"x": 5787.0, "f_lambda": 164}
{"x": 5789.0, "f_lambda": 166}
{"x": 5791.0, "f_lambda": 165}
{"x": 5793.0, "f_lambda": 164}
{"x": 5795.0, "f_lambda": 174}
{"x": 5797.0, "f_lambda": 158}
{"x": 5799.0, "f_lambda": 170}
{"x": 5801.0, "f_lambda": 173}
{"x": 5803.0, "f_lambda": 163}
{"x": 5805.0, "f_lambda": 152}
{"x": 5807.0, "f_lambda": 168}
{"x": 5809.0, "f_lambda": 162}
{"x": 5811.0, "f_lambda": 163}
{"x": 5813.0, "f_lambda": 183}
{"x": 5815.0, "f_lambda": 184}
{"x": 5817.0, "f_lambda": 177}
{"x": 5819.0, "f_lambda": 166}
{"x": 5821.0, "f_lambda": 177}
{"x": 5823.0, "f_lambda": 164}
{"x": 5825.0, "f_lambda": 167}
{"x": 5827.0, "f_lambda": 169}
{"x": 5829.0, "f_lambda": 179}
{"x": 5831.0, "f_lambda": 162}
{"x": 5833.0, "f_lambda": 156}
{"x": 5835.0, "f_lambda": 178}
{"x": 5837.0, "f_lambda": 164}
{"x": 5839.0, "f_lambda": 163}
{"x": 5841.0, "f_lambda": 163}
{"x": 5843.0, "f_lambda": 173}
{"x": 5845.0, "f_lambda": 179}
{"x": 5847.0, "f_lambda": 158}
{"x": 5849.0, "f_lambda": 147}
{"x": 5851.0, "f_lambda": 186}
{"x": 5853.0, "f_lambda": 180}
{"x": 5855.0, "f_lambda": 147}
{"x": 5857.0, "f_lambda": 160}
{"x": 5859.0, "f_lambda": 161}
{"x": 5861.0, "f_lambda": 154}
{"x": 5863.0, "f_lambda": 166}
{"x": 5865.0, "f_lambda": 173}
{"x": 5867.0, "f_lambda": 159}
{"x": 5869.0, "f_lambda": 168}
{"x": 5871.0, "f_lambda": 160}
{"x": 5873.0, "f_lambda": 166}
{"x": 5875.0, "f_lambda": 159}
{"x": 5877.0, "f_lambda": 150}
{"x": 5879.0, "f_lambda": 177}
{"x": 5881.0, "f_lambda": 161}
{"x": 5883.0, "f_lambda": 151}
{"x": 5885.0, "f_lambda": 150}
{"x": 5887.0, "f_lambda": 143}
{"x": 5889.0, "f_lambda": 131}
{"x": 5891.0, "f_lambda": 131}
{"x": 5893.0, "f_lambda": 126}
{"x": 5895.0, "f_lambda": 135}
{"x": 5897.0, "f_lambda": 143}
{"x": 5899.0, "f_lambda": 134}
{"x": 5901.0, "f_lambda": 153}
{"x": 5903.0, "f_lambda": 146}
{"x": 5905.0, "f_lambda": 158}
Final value 0.4 Angstrom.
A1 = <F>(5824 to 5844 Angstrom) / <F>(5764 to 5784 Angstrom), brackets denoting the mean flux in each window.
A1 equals 1.03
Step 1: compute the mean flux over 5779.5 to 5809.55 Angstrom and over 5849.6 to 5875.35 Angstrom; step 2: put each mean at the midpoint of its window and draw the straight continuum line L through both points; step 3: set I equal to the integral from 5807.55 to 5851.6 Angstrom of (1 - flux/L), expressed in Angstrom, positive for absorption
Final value -1.2 Angstrom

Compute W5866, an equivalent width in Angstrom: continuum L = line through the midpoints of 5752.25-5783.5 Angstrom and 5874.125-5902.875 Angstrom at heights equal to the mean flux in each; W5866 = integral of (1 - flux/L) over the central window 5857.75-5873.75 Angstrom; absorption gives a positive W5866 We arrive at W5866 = -1.5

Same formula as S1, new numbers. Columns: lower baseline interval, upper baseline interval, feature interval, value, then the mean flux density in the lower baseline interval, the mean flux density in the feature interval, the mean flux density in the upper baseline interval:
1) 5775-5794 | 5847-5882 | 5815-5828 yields -0.62 Angstrom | 164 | 171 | 163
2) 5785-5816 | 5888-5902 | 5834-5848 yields -1.31 Angstrom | 167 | 168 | 136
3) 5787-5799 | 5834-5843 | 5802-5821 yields -0.30 Angstrom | 166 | 169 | 168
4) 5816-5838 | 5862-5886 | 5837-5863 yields 0.18 Angstrom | 169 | 164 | 162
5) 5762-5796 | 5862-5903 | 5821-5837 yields -1.02 Angstrom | 164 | 168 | 152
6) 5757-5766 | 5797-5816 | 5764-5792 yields 0.84 Angstrom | 168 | 163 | 168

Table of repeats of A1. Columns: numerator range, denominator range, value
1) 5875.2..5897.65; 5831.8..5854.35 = 0.87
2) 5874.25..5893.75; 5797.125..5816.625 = 0.88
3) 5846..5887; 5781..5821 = 0.96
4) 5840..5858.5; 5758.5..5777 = 1.01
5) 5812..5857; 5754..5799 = 1.03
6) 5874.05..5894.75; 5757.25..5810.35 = 0.90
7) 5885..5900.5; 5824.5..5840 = 0.81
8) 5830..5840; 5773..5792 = 1.01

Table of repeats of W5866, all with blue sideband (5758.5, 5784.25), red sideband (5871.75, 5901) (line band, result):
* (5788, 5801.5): -0.6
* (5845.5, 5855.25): -0.9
